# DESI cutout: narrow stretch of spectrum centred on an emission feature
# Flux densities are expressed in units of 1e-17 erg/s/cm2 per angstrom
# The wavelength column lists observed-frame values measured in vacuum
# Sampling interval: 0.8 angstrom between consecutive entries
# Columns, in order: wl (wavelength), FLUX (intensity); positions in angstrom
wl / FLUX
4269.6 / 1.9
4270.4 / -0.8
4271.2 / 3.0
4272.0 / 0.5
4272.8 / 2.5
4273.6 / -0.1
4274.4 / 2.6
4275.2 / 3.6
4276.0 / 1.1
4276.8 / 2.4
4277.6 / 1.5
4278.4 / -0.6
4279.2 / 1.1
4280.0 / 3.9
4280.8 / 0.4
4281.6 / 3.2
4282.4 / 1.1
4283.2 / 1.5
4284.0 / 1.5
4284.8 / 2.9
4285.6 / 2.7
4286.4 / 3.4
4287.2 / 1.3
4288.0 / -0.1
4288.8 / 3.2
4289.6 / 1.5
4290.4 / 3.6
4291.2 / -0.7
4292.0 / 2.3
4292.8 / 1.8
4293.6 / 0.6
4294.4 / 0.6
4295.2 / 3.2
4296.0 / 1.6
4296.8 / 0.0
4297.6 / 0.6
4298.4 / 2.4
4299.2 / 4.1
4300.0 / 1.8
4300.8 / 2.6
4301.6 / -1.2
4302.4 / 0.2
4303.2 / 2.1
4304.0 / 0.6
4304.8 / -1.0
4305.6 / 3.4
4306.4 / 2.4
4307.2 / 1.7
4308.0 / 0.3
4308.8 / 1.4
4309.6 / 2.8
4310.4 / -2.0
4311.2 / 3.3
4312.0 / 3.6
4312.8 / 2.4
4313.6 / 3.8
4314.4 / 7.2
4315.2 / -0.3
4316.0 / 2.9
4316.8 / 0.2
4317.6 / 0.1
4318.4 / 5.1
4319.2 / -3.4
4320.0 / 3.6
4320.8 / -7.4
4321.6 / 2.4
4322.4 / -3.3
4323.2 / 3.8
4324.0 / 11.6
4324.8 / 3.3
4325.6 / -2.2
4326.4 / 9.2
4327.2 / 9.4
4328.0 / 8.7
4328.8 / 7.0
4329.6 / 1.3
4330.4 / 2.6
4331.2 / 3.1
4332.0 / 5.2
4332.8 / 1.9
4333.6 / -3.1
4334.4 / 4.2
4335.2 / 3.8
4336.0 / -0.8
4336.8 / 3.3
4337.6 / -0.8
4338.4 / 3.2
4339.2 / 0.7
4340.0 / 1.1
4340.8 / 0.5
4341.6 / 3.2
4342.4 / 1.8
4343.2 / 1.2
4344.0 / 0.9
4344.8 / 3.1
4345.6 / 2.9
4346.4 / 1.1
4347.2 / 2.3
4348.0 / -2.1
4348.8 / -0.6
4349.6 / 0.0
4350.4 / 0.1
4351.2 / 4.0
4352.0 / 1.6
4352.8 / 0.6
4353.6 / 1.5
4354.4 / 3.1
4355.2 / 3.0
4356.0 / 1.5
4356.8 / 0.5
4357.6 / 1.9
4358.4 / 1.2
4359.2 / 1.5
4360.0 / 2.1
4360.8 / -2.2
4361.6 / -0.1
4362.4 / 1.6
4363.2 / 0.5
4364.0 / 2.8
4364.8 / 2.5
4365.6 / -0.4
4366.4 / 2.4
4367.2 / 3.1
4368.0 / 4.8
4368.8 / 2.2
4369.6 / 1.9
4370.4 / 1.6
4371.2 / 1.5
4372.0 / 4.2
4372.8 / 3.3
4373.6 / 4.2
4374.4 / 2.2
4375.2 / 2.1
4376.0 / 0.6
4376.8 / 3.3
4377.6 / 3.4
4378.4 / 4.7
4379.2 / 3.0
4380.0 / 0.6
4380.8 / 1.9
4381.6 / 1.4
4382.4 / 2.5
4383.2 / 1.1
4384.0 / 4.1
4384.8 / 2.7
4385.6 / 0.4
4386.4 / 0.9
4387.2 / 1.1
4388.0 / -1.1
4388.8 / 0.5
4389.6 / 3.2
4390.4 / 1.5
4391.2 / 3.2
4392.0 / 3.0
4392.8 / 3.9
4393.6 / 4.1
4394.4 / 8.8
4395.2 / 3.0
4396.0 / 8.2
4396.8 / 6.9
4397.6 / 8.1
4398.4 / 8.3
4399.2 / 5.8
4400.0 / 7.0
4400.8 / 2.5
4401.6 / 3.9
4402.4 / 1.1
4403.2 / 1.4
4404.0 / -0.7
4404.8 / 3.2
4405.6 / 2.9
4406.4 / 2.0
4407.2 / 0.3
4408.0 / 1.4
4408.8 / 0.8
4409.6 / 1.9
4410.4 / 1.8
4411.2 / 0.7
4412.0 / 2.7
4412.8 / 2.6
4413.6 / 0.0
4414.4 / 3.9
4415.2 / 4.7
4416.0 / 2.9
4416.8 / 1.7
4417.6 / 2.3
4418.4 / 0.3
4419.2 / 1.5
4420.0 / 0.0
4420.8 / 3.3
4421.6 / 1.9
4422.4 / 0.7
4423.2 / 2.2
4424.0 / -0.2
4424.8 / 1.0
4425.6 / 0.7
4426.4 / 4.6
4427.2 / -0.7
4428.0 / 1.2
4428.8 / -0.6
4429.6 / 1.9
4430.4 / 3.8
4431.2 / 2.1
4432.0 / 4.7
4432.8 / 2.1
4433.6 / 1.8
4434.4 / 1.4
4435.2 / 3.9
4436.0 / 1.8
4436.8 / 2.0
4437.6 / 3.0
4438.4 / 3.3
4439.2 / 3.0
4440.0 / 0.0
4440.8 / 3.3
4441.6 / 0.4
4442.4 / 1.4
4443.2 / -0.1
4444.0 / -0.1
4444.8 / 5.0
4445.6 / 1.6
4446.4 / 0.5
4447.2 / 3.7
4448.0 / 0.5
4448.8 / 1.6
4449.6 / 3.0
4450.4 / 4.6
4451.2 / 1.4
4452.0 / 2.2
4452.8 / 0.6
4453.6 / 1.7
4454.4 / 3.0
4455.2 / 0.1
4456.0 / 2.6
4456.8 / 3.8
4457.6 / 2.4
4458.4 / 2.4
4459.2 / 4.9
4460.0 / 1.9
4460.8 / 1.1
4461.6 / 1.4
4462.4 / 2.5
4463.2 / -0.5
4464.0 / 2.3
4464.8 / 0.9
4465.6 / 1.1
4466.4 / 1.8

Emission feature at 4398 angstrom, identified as [O II]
